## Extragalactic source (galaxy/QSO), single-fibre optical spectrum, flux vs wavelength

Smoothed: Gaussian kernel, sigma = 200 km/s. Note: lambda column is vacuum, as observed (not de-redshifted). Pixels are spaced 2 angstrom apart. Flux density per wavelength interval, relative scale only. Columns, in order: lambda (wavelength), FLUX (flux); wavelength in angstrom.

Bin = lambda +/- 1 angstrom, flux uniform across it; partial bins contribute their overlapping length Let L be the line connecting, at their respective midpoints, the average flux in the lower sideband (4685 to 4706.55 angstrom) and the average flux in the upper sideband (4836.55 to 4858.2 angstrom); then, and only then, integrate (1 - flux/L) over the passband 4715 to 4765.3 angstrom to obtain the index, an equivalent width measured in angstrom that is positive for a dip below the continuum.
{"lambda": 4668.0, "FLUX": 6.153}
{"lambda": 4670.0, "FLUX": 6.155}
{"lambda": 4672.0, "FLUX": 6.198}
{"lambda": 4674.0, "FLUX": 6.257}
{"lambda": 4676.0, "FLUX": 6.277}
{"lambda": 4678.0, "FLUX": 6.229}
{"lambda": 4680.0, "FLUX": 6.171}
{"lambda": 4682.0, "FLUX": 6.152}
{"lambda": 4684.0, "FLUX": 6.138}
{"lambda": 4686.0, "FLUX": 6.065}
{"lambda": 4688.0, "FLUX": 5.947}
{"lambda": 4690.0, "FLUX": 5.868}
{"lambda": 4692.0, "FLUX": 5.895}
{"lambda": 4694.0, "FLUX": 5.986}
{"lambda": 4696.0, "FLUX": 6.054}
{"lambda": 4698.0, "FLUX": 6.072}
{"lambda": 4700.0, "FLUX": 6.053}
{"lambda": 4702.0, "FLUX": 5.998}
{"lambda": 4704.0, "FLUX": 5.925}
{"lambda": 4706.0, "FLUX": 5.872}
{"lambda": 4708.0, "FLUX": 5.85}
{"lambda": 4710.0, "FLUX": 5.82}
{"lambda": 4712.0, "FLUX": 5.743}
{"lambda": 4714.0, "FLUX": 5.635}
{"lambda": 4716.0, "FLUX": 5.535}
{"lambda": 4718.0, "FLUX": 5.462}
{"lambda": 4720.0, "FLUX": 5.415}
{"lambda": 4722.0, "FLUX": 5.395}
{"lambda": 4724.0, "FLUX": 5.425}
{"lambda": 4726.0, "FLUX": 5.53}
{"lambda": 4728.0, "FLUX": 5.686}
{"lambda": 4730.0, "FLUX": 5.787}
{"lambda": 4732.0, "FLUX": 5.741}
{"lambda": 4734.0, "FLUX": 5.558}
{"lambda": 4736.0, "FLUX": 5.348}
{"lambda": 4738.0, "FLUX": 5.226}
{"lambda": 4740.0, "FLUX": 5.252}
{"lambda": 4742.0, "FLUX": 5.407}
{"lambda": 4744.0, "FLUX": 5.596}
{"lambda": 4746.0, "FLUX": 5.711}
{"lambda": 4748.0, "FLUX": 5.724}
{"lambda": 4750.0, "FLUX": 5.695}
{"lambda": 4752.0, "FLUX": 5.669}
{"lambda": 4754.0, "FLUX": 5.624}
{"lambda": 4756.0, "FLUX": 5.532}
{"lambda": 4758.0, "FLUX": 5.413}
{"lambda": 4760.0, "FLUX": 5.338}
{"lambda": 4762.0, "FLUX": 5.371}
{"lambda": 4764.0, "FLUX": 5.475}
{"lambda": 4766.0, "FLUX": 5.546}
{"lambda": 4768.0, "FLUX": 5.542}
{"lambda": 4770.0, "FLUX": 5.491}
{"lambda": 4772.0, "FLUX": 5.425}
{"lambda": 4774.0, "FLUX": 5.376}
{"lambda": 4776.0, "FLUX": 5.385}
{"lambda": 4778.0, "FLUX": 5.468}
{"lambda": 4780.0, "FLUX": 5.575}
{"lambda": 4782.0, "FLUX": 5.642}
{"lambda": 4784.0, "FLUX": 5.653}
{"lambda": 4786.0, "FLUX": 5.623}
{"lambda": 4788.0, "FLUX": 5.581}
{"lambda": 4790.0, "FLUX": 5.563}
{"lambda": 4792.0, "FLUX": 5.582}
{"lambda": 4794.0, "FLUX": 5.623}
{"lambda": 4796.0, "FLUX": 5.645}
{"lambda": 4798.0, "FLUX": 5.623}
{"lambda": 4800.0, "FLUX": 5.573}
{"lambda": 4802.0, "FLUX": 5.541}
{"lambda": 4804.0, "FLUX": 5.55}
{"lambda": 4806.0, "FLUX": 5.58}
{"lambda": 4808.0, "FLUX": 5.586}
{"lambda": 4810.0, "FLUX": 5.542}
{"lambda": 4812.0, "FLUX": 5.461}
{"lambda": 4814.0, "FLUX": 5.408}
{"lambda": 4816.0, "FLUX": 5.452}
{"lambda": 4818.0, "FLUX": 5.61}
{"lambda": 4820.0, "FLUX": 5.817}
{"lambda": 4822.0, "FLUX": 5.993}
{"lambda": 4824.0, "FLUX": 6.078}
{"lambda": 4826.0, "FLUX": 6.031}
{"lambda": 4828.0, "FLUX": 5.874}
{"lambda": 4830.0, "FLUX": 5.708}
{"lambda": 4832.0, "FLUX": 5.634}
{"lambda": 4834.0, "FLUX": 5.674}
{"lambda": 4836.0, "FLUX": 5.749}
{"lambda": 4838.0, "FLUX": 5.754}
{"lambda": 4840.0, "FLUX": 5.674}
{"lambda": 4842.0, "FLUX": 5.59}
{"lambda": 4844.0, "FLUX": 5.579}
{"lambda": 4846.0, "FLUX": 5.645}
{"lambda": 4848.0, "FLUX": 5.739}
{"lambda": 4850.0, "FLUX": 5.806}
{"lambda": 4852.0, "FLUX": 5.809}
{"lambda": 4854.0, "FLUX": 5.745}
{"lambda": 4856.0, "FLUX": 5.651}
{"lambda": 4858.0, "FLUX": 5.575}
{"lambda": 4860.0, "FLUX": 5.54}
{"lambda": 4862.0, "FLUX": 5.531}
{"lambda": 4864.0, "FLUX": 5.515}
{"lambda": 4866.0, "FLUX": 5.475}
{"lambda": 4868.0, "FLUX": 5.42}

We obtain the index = 3.22 angstrom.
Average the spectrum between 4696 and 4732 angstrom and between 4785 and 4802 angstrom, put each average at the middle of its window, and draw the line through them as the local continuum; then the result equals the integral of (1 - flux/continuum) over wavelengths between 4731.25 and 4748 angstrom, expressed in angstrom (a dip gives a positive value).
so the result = 0.6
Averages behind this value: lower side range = 5.73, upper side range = 5.6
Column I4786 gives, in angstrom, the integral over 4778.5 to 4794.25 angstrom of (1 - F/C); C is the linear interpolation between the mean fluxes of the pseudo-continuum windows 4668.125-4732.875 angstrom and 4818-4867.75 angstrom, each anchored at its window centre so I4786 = 0.5 angstrom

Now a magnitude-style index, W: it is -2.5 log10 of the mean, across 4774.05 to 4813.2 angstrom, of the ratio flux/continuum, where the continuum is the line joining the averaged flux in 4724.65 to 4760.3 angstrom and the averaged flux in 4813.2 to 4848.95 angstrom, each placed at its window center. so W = 0.017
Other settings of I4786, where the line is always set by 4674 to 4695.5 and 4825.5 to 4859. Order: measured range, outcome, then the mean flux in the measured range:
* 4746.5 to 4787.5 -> 2.5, 5.53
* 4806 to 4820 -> 0.6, 5.54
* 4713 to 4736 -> 1.7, 5.55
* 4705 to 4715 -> 0.4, 5.78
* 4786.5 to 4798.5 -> 0.5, 5.6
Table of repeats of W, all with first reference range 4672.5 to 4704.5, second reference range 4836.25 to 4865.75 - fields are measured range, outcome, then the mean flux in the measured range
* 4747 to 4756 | 0.05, 5.66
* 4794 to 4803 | 0.04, 5.6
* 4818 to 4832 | -0.03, 5.87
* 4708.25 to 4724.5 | 0.08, 5.57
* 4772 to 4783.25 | 0.07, 5.49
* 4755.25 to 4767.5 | 0.08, 5.45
